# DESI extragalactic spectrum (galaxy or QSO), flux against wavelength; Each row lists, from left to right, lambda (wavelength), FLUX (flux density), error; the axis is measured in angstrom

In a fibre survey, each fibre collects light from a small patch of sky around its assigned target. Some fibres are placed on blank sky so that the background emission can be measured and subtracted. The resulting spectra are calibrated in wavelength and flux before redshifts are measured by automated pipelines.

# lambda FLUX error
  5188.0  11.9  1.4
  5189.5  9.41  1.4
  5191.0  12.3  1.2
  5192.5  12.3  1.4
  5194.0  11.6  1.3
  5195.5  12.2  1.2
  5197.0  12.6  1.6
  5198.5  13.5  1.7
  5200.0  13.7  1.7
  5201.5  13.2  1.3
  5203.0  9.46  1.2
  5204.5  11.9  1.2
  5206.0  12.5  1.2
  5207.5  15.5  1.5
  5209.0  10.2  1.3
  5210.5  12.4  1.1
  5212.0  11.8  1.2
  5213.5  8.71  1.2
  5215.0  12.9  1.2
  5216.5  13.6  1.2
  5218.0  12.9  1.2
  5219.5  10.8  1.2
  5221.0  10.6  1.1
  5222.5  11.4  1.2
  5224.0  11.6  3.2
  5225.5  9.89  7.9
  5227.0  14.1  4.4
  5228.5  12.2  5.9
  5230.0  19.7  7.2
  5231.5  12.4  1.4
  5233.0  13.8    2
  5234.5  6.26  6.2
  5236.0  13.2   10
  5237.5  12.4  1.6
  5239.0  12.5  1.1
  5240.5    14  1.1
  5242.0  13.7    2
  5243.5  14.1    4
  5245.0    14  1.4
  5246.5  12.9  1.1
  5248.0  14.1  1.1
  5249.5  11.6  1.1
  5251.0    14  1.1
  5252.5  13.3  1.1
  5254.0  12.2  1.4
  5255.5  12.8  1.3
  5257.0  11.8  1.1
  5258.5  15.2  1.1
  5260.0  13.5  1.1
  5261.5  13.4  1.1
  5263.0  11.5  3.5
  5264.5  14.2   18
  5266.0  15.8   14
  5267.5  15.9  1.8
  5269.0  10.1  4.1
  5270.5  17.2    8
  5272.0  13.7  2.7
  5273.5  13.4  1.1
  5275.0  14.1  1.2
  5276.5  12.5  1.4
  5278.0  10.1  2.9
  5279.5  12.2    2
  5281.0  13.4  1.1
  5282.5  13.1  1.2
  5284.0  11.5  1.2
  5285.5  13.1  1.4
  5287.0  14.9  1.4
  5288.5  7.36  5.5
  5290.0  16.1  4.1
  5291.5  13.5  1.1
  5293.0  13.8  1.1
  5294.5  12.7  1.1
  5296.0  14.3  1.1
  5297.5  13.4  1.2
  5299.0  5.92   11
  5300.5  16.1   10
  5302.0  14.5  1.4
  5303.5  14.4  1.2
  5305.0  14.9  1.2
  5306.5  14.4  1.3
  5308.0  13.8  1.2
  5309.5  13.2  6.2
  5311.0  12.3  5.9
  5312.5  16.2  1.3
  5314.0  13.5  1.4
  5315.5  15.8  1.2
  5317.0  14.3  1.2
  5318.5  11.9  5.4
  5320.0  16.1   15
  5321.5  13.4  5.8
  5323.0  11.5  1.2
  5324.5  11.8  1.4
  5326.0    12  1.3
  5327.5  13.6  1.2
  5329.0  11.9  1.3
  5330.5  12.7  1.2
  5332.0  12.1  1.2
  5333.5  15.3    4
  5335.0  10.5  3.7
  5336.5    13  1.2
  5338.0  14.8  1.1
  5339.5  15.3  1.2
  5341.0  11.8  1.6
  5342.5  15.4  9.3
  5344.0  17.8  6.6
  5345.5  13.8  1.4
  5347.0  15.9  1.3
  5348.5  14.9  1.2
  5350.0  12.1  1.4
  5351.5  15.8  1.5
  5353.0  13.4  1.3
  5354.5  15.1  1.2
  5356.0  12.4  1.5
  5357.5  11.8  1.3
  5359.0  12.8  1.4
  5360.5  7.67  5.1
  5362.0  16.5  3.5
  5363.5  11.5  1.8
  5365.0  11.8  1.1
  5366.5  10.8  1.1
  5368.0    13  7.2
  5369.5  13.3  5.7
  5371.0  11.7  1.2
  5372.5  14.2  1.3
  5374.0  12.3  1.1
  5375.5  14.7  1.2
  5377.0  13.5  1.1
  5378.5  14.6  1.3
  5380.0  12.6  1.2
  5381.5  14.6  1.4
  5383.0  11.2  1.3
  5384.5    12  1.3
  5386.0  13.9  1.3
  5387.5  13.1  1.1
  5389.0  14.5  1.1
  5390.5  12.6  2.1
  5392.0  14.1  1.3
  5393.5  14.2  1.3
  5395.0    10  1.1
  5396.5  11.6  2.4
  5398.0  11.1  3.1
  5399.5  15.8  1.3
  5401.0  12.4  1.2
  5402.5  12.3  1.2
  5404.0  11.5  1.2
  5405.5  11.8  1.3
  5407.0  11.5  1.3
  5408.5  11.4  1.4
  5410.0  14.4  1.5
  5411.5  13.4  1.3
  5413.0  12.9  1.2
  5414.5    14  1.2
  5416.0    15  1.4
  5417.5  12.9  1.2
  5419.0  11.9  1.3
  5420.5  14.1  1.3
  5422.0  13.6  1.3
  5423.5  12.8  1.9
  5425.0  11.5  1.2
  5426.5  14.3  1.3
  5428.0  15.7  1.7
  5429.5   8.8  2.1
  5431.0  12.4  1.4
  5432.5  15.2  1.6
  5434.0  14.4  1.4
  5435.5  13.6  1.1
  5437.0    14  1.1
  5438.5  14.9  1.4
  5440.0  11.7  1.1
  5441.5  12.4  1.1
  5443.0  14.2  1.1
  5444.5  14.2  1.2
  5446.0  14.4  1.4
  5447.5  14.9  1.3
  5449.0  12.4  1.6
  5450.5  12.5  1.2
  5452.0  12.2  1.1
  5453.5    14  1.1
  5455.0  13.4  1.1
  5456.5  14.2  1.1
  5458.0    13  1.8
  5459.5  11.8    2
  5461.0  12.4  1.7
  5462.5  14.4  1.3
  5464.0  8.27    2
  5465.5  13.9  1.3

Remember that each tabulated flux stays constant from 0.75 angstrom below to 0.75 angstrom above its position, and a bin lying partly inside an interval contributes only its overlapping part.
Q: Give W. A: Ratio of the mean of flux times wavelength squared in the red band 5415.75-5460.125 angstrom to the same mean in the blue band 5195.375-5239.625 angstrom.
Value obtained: 1.2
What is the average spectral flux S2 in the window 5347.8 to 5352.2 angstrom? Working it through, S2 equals 14.2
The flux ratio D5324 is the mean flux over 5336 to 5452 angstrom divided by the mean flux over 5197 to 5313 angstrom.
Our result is 1.02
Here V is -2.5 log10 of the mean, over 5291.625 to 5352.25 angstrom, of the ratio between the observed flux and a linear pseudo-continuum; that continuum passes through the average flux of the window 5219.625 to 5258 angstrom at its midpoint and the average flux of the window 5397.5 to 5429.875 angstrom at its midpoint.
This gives -0.07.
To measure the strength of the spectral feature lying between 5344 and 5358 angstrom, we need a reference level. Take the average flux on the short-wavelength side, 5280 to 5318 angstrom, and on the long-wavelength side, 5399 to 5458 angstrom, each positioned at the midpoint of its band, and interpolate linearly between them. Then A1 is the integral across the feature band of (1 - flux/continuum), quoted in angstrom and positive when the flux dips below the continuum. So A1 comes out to -0.8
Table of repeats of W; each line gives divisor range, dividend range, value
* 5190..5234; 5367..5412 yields 1.12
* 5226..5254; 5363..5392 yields 1.04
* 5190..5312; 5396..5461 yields 1.09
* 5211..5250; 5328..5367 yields 1.12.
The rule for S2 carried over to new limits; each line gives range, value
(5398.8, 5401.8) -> 14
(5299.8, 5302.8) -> 15.3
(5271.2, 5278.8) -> 12.8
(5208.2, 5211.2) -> 11.4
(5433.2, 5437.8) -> 14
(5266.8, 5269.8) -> 13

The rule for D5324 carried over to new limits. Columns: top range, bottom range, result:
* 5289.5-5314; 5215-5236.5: 1.11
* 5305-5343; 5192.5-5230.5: 1.10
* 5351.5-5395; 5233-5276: 0.98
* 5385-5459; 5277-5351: 0.98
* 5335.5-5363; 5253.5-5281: 1.04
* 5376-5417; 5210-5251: 1.04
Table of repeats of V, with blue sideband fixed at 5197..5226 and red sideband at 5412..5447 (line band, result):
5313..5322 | -0.13 mag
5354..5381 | 0.02 mag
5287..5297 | -0.05 mag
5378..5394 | -0.02 mag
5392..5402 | 0.05 mag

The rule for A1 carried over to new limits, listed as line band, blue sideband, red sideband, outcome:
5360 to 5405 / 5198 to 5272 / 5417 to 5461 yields 1.2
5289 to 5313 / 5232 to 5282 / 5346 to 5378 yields -0.9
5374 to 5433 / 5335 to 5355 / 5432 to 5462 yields 3.7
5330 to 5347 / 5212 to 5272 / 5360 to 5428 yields -1.4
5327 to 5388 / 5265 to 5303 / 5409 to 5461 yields -0.2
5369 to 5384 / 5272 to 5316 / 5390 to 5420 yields -0.4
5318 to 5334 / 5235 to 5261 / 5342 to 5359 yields 1.3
